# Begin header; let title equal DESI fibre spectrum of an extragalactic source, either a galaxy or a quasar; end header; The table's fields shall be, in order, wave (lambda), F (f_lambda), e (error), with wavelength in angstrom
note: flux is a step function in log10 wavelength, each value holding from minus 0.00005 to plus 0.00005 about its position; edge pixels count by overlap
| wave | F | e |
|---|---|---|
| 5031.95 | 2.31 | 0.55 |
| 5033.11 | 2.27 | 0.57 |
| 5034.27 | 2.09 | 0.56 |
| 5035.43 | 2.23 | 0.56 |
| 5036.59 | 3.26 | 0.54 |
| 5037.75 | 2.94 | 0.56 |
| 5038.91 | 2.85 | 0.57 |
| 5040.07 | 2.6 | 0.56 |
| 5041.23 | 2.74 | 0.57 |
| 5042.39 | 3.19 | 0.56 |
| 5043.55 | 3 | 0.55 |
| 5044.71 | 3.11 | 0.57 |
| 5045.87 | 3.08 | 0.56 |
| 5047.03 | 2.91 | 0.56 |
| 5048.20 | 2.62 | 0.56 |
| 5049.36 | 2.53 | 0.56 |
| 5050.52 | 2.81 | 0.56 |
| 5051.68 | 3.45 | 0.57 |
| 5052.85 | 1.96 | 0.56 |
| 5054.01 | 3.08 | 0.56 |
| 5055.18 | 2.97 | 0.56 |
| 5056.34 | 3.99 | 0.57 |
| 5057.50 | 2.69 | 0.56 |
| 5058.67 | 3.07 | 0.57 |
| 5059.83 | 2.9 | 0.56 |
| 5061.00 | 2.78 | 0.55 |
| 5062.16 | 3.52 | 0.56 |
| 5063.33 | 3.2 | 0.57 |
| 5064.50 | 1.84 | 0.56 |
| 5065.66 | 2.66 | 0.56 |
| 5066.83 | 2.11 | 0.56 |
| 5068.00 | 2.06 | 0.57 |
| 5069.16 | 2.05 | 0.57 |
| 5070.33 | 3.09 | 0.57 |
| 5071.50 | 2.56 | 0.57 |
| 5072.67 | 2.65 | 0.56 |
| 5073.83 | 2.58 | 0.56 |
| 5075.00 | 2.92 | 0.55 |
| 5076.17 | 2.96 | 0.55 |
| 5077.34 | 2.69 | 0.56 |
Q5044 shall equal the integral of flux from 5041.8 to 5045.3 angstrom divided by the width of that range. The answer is 3.1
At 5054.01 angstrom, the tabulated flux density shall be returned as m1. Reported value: 3.08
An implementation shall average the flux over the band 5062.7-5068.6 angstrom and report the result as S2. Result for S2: 2.38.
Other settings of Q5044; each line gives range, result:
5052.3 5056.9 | 3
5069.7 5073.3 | 2.76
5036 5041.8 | 2.88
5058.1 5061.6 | 2.92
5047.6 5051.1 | 2.65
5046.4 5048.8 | 2.77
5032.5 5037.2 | 2.46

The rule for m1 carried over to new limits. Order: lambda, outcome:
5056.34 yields 3.99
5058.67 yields 3.07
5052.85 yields 1.96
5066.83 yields 2.11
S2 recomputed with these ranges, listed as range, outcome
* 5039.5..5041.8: 2.67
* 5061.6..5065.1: 2.85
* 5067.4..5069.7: 2.06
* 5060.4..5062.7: 3.14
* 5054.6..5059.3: 3.18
